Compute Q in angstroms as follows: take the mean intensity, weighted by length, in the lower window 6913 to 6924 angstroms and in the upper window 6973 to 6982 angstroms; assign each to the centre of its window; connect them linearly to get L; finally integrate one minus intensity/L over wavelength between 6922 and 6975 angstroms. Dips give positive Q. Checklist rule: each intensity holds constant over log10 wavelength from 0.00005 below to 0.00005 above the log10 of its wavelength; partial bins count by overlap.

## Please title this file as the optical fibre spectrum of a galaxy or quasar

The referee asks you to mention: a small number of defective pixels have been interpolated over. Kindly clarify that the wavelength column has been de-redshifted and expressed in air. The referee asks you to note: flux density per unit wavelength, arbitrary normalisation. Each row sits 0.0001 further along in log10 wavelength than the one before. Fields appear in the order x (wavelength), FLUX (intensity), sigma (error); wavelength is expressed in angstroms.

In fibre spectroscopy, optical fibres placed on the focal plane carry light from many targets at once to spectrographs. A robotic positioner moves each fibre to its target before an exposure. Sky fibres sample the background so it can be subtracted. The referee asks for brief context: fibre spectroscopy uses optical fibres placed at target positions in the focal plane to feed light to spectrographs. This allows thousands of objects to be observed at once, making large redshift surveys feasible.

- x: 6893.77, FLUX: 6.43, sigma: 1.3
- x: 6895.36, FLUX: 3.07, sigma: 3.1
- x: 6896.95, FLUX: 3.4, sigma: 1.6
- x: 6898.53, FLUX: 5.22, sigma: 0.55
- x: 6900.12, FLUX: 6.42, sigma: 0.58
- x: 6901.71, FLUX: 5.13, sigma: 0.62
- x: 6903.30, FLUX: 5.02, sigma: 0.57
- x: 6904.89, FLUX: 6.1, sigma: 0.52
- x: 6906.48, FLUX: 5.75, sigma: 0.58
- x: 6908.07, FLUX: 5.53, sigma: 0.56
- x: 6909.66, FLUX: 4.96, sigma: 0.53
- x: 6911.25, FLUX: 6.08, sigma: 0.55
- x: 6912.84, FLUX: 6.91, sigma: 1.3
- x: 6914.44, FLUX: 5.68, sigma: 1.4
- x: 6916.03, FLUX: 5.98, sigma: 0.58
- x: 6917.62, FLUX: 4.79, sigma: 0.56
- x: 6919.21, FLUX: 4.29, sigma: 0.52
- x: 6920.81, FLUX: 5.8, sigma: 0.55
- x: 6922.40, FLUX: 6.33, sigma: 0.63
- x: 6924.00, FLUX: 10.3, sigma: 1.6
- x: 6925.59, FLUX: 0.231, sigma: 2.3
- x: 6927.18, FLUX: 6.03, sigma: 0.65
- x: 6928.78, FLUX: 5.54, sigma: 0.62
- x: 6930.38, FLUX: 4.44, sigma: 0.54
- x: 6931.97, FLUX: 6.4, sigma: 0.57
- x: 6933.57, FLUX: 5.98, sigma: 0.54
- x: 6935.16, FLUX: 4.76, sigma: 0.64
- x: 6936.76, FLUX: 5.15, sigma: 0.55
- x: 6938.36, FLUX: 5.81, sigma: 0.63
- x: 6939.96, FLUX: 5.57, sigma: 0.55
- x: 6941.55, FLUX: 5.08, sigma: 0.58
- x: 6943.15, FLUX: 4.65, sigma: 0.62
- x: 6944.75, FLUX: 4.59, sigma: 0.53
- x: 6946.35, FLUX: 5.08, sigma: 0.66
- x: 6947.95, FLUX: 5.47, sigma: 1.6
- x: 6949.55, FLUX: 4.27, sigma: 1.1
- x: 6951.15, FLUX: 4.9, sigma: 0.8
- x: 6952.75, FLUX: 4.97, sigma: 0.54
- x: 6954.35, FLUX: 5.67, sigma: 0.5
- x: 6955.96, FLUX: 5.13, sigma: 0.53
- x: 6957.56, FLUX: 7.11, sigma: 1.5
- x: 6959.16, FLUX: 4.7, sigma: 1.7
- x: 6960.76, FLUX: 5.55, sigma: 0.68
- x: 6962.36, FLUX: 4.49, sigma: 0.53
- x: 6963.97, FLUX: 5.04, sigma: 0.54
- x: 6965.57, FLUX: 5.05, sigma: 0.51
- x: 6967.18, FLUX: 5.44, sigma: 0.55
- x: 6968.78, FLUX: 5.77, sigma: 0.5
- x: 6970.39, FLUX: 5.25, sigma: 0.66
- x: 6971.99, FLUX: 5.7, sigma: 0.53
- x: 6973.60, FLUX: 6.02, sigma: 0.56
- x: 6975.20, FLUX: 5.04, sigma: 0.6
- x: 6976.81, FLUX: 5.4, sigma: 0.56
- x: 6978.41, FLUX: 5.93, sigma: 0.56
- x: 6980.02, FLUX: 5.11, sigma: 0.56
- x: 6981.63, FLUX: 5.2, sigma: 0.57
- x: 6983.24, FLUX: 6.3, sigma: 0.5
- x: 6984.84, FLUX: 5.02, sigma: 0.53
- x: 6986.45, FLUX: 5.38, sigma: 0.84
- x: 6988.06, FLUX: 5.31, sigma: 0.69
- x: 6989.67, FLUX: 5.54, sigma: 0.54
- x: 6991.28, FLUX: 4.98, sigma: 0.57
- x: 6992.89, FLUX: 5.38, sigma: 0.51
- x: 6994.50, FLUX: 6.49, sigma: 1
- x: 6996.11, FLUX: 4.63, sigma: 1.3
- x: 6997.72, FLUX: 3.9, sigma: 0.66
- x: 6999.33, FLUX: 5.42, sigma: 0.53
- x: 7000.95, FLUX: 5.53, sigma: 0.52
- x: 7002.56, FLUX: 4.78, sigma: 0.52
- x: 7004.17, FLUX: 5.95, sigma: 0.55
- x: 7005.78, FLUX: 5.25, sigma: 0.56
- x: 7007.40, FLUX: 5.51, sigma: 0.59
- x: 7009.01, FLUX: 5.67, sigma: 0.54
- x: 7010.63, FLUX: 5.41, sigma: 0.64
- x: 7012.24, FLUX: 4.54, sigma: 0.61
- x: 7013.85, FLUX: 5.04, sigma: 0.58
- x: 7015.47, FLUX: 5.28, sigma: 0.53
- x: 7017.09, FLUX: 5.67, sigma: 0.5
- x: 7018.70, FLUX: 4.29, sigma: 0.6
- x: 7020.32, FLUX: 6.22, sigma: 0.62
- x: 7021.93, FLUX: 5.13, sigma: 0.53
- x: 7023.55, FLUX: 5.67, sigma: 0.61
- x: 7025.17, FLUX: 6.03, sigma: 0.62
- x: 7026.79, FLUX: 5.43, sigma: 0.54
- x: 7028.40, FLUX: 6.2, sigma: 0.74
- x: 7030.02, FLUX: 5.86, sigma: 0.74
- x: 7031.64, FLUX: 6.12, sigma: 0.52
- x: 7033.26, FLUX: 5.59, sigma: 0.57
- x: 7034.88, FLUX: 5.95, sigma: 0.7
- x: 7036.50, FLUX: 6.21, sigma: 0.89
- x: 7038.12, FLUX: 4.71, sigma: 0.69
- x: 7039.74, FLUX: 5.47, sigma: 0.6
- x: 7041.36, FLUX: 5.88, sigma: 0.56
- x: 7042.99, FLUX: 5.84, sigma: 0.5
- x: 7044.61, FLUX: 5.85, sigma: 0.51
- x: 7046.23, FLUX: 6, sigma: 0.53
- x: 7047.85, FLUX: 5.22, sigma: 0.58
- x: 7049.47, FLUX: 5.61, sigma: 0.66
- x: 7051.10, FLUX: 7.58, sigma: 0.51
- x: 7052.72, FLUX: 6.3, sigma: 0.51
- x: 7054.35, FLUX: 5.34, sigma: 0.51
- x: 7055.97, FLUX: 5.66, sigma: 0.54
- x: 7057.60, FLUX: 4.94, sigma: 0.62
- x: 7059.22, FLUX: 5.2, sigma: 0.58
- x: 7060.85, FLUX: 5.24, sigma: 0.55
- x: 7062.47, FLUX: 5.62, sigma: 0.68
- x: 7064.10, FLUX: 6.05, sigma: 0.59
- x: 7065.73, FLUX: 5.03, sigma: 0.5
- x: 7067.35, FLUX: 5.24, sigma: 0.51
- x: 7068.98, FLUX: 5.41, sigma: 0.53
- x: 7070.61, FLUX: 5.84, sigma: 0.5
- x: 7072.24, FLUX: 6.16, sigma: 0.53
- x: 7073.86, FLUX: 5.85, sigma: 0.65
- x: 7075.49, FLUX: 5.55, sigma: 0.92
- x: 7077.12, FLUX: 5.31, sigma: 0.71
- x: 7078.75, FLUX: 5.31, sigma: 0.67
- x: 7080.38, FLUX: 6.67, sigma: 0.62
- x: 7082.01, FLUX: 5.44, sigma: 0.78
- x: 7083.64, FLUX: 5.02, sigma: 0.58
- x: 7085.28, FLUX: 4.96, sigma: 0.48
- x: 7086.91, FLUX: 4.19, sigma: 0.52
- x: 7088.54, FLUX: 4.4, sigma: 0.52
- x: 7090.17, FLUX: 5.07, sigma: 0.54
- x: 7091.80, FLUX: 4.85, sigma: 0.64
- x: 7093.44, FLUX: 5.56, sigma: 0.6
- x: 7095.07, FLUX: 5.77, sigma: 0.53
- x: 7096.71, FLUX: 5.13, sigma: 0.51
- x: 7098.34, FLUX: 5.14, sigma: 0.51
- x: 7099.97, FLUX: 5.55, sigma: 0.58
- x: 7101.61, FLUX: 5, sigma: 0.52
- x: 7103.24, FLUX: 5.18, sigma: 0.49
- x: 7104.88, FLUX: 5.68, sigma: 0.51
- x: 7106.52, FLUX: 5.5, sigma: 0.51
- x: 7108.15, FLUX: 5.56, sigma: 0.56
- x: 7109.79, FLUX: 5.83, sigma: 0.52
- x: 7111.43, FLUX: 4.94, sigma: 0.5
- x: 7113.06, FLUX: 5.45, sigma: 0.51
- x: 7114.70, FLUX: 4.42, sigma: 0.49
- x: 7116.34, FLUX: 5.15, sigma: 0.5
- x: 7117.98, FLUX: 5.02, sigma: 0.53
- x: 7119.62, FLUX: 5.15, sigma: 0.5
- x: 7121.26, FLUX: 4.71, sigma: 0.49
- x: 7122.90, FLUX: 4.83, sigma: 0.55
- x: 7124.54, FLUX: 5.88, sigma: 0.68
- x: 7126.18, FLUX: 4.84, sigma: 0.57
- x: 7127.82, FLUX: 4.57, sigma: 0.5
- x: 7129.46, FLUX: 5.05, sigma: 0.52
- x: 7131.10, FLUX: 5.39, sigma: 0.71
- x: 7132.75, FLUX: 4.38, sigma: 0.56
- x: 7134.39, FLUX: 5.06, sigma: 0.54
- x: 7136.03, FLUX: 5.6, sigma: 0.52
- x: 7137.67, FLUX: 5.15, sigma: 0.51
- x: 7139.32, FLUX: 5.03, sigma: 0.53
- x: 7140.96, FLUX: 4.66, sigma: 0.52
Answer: 3.1 angstroms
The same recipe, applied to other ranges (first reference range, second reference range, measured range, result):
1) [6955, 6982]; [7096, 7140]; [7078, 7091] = 0.2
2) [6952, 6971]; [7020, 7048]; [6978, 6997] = 0.2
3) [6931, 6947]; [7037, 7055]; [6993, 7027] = 1.9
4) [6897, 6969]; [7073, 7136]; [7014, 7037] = -1.7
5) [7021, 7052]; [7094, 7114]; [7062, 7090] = 0.8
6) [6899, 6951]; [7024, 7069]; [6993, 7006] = 0.8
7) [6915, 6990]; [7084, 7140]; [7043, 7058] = -1.9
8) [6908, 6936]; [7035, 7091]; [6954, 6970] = 0.5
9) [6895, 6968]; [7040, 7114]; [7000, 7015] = 0.3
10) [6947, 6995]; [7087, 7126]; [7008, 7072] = -3.9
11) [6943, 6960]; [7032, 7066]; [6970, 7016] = 0.3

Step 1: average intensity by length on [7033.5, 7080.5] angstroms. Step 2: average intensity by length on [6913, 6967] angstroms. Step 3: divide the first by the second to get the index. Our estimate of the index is 1.1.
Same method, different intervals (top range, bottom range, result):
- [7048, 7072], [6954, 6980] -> 1.04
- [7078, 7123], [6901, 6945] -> 0.95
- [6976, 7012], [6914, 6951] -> 1.01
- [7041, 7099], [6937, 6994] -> 1.04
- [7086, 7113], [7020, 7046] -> 0.91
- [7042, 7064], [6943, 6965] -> 1.12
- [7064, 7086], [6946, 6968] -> 1.06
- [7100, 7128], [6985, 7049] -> 0.95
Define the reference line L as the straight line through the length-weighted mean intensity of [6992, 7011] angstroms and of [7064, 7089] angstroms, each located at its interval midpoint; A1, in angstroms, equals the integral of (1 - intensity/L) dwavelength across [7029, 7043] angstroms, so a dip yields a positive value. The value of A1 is -1.0 angstroms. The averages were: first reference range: 5.32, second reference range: 5.4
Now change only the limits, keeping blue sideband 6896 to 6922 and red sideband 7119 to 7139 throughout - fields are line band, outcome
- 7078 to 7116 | -1.0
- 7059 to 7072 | -0.8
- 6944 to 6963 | 0.7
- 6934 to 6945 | 0.5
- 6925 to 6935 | 1.0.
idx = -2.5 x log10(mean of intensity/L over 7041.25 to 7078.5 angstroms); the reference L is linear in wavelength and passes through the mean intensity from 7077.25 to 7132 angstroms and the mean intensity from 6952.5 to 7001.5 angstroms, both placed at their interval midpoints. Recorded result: -0.084 mag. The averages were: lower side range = 5.37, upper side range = 5.19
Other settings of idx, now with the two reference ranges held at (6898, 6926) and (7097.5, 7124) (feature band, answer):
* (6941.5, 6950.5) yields 0.16 mag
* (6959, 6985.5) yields 0.03 mag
